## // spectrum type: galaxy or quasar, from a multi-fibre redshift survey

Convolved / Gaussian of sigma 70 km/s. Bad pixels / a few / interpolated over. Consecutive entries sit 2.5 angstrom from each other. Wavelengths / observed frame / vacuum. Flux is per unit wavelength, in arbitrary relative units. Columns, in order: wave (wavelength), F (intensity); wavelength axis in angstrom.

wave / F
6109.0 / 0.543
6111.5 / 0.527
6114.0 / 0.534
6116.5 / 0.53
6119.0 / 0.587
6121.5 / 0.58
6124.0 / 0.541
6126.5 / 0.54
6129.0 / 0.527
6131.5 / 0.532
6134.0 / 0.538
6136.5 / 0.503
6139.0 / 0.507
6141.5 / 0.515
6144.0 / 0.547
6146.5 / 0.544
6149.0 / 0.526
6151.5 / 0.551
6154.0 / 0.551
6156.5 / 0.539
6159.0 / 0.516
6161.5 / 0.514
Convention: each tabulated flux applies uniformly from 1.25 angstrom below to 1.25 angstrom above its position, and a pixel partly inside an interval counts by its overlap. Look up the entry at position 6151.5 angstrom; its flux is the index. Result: 0.551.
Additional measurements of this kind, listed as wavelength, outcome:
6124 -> 0.541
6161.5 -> 0.514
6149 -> 0.526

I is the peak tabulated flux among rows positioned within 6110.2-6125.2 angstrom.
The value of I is 0.587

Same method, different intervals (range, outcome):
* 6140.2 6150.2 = 0.547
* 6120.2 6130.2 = 0.58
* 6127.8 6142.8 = 0.538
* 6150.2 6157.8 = 0.551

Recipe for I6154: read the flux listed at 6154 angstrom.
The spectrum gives 0.551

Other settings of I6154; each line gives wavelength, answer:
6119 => 0.587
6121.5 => 0.58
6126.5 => 0.54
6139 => 0.507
